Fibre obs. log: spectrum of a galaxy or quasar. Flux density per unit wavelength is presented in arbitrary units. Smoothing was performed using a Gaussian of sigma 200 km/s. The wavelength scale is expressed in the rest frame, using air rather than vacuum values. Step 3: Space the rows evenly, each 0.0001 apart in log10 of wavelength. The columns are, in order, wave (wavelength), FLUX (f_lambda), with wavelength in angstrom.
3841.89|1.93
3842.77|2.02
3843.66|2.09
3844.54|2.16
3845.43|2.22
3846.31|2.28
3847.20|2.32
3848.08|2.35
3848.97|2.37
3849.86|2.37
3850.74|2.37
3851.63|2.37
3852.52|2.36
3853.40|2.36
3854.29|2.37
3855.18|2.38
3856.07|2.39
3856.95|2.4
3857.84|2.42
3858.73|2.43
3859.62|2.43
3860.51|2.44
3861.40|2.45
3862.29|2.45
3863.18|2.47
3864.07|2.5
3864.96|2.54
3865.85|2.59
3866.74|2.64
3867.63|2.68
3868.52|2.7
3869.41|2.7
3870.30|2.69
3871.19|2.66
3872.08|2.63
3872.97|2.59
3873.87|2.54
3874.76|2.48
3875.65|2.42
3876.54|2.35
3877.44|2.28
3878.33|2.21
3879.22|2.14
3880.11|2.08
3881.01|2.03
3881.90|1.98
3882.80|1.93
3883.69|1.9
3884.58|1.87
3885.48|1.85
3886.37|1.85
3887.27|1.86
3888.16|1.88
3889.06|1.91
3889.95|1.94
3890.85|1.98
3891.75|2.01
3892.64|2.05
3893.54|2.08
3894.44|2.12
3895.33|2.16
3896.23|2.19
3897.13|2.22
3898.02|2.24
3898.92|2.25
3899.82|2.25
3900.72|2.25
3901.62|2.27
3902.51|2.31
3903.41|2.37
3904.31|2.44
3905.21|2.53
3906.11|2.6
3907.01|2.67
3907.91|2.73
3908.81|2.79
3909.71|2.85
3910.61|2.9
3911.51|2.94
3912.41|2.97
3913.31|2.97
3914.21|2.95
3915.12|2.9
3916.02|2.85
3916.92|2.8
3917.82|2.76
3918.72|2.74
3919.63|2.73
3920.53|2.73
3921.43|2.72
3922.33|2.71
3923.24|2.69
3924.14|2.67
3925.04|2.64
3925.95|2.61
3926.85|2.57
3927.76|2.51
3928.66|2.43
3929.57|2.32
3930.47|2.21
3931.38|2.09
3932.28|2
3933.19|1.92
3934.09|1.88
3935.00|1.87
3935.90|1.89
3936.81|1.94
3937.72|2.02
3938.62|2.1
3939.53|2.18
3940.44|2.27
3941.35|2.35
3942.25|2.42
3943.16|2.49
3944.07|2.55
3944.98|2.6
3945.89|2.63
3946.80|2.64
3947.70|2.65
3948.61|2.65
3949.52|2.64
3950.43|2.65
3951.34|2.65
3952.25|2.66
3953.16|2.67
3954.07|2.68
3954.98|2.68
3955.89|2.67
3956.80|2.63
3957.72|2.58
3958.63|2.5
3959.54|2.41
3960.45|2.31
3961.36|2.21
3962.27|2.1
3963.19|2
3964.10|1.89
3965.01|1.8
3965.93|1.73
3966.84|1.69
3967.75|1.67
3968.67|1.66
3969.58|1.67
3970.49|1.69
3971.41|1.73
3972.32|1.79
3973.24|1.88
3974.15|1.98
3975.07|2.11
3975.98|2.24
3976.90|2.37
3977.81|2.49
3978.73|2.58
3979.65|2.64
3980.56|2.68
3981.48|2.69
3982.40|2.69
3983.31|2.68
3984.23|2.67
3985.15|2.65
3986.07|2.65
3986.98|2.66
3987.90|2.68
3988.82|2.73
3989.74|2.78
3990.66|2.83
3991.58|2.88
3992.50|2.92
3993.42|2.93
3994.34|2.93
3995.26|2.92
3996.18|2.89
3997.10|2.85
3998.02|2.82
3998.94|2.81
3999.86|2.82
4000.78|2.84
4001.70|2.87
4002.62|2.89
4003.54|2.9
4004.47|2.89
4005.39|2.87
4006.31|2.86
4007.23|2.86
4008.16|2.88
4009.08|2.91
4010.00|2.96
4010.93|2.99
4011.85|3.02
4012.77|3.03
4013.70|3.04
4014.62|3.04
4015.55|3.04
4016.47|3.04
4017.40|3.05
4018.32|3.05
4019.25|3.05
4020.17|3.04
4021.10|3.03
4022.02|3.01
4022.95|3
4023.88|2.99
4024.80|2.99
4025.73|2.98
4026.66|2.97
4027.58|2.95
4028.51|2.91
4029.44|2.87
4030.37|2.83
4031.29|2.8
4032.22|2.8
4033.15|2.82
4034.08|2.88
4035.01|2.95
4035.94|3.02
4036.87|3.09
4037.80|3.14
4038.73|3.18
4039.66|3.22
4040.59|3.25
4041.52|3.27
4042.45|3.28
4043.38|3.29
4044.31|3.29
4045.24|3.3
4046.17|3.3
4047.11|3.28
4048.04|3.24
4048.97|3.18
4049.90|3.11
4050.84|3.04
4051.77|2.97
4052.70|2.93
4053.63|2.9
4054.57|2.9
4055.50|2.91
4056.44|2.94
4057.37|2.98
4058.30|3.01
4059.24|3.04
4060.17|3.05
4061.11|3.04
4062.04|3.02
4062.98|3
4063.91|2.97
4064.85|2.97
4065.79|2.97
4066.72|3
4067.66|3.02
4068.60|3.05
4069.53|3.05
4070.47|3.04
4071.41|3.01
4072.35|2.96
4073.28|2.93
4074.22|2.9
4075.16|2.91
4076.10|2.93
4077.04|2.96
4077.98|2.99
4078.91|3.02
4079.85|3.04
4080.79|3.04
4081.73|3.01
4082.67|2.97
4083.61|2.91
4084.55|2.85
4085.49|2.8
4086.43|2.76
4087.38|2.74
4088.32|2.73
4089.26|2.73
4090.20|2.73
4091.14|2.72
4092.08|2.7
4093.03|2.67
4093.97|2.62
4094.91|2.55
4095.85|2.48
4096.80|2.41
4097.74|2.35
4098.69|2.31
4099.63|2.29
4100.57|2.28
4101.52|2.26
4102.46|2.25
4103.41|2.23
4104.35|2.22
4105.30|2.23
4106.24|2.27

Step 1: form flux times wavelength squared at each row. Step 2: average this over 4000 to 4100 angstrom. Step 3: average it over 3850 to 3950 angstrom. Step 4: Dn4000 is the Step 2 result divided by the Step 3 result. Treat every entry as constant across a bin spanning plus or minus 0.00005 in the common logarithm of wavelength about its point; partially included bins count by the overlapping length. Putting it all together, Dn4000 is 1.32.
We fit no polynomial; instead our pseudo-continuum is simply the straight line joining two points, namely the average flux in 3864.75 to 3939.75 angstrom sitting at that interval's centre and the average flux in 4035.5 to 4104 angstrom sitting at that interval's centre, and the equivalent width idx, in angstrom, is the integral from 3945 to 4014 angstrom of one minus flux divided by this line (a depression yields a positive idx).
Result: 1.95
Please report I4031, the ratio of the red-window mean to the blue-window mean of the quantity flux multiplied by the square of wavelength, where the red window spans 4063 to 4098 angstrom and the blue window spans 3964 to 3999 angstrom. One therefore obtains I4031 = 1.24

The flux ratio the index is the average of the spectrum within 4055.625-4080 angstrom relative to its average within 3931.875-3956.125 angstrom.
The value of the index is 1.3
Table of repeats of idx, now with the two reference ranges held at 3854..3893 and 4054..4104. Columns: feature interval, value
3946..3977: 3.4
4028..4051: -3.2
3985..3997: -1.0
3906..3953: -1.9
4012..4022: -1.4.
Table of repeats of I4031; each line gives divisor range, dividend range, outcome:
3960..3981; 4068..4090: 1.51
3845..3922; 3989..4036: 1.30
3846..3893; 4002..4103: 1.39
